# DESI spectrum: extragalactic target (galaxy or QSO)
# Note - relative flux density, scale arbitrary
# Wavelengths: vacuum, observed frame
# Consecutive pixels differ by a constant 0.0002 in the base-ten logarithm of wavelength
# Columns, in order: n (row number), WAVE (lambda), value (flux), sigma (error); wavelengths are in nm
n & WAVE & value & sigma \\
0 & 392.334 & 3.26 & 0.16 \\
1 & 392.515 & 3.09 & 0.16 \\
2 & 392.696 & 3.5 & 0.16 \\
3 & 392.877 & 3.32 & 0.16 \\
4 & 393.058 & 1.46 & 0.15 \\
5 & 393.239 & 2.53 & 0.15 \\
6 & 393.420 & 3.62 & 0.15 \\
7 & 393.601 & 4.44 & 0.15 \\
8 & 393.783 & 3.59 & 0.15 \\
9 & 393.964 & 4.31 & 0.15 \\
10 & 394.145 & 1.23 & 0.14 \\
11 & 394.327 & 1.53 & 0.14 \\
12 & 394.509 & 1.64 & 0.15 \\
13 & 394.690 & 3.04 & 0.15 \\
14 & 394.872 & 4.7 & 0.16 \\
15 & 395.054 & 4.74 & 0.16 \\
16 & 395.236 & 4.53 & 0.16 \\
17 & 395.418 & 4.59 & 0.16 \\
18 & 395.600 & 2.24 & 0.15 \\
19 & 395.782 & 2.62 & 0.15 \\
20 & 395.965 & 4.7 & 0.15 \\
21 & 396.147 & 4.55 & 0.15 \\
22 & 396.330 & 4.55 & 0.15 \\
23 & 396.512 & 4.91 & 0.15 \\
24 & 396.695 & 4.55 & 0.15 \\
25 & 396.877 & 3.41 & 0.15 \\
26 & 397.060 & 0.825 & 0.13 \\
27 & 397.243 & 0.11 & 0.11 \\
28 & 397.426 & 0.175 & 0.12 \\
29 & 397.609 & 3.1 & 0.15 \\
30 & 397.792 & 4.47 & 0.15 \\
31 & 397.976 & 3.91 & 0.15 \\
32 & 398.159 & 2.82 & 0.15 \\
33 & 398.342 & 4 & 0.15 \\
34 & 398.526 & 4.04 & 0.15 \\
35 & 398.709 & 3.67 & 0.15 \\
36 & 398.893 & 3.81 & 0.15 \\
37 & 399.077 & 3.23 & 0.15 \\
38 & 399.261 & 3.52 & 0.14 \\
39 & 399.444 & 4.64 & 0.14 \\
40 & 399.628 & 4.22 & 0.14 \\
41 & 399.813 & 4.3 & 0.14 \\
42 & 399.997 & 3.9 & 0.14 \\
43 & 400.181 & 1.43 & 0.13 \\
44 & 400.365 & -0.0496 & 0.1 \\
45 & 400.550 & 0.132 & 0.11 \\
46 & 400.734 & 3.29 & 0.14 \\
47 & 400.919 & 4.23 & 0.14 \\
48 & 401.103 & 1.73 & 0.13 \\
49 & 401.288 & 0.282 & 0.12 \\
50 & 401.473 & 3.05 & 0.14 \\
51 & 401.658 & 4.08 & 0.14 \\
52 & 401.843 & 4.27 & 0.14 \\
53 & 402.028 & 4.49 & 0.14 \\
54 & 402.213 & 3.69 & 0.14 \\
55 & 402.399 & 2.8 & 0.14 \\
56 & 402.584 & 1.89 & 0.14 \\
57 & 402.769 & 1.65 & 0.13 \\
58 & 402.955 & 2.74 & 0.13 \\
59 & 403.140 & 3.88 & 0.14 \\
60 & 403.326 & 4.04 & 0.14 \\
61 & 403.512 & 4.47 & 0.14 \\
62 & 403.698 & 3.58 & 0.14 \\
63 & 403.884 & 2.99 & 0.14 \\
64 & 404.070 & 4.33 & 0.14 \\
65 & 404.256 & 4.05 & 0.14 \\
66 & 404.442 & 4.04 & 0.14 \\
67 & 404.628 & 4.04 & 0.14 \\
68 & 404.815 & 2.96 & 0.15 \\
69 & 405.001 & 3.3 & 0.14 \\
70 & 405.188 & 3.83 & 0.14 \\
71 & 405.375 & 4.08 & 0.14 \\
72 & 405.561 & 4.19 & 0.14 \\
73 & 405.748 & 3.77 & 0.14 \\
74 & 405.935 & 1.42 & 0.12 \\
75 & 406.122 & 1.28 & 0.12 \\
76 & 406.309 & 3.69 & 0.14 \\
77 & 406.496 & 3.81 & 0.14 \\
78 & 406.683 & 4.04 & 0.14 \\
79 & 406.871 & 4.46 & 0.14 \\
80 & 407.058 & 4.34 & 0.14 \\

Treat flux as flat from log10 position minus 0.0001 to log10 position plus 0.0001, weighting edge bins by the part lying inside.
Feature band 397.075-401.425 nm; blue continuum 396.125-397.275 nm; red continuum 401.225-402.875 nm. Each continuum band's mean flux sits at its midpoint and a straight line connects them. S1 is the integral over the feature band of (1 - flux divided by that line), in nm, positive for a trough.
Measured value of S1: 0.52 nm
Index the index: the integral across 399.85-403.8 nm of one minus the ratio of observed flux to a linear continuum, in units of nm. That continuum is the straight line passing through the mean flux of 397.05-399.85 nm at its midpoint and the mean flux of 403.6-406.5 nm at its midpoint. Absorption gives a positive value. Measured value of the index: 0.58 nm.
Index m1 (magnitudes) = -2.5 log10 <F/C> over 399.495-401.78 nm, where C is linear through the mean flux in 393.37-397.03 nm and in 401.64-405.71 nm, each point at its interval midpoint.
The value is 0.35 mag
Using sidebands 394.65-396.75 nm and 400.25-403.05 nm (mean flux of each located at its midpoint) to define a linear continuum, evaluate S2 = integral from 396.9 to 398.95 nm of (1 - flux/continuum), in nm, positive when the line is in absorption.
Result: 0.396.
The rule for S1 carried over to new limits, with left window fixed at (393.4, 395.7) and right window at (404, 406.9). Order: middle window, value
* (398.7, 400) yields -0.17 nm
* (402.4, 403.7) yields 0.15 nm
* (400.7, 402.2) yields 0.13 nm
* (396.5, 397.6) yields 0.39 nm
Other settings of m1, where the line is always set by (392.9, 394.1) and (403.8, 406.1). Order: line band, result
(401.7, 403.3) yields 0.07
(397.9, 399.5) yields -0.11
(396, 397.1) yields -0.20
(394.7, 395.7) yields -0.23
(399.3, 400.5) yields 0.14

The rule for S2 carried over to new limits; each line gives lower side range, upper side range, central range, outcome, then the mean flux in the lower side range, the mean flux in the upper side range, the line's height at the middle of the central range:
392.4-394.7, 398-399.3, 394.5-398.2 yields -0.16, 2.87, 3.6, 3.27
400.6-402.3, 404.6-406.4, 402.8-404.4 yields -0.25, 3.16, 3.23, 3.19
